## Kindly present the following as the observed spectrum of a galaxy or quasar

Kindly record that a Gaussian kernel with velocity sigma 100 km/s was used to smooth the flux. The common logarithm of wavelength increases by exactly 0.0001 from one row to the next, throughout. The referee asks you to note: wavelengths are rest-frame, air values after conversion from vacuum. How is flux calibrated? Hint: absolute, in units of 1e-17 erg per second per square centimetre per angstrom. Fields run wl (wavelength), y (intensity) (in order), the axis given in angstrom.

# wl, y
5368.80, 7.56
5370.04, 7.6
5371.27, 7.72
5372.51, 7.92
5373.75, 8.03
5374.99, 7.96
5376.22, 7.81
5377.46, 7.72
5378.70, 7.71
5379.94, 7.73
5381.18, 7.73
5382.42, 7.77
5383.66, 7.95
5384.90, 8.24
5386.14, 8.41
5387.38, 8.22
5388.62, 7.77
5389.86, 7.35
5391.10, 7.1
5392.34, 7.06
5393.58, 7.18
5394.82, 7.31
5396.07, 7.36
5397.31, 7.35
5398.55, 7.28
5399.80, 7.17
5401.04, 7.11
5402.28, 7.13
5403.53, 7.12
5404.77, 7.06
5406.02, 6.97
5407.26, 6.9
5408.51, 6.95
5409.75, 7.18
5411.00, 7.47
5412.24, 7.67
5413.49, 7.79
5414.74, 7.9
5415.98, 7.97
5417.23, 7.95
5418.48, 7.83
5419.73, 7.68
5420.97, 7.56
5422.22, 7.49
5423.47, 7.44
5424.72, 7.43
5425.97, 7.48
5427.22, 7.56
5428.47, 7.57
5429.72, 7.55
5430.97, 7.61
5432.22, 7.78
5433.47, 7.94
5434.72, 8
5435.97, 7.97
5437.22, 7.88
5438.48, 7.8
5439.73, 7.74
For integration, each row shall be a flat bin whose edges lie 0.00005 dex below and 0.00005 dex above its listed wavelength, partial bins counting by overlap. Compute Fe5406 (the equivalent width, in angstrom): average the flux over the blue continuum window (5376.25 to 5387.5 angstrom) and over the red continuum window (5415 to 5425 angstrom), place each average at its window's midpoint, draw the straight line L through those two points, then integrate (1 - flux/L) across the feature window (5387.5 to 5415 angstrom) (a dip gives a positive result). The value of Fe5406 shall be 1.8 angstrom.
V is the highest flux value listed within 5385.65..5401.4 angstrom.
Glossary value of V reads 8.41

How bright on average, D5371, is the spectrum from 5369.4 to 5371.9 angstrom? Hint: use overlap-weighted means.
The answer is 7.66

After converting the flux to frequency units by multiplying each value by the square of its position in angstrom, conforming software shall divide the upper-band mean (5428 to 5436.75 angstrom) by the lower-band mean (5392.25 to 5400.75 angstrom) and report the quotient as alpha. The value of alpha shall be 1.1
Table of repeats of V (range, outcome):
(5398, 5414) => 7.79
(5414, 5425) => 7.97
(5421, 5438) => 8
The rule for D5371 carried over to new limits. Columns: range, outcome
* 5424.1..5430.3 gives 7.52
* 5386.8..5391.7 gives 7.61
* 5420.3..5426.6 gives 7.49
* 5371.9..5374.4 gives 7.96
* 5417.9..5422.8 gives 7.65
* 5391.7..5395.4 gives 7.19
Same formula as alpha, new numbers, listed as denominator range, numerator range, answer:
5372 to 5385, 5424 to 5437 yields 1.00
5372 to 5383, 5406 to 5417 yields 0.97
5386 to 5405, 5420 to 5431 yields 1.03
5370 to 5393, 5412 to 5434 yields 1.00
